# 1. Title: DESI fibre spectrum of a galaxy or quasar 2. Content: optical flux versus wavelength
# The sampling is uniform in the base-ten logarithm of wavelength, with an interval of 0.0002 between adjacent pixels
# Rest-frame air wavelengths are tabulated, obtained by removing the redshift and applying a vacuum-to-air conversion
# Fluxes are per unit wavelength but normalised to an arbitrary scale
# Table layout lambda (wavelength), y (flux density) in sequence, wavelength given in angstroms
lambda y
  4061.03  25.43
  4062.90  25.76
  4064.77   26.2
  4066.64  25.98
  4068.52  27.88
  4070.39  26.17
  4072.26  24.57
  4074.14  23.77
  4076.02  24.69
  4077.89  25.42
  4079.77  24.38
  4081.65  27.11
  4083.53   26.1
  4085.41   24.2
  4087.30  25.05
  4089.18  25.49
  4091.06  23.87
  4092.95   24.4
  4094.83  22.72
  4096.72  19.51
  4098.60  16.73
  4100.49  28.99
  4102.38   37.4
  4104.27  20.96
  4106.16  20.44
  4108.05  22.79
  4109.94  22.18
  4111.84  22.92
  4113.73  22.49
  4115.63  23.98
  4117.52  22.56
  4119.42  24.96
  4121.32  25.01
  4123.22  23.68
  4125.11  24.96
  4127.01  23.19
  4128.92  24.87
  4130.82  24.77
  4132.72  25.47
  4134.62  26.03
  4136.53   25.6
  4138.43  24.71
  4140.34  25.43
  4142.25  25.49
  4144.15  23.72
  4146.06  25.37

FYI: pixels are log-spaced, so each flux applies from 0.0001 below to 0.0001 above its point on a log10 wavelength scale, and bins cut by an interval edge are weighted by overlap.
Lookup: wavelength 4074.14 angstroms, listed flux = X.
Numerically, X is 23.77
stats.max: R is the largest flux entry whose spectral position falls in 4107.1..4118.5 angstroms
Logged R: 23.98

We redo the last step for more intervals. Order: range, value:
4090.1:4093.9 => 24.4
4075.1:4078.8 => 25.42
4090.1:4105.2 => 37.4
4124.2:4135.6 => 26.03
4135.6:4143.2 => 25.6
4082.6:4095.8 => 26.1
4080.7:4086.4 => 27.11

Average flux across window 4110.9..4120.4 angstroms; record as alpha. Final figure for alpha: 23.4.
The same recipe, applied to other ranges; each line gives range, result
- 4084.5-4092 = 24.6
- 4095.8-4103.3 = 25.7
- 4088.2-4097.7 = 23.2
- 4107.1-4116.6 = 22.9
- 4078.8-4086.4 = 25.4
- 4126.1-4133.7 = 24.6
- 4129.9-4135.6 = 25.4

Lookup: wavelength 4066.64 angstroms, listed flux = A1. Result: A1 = 25.98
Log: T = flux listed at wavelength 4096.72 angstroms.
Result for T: 19.51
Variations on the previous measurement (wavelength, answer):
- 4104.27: 20.96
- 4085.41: 24.2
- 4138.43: 24.71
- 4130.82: 24.77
